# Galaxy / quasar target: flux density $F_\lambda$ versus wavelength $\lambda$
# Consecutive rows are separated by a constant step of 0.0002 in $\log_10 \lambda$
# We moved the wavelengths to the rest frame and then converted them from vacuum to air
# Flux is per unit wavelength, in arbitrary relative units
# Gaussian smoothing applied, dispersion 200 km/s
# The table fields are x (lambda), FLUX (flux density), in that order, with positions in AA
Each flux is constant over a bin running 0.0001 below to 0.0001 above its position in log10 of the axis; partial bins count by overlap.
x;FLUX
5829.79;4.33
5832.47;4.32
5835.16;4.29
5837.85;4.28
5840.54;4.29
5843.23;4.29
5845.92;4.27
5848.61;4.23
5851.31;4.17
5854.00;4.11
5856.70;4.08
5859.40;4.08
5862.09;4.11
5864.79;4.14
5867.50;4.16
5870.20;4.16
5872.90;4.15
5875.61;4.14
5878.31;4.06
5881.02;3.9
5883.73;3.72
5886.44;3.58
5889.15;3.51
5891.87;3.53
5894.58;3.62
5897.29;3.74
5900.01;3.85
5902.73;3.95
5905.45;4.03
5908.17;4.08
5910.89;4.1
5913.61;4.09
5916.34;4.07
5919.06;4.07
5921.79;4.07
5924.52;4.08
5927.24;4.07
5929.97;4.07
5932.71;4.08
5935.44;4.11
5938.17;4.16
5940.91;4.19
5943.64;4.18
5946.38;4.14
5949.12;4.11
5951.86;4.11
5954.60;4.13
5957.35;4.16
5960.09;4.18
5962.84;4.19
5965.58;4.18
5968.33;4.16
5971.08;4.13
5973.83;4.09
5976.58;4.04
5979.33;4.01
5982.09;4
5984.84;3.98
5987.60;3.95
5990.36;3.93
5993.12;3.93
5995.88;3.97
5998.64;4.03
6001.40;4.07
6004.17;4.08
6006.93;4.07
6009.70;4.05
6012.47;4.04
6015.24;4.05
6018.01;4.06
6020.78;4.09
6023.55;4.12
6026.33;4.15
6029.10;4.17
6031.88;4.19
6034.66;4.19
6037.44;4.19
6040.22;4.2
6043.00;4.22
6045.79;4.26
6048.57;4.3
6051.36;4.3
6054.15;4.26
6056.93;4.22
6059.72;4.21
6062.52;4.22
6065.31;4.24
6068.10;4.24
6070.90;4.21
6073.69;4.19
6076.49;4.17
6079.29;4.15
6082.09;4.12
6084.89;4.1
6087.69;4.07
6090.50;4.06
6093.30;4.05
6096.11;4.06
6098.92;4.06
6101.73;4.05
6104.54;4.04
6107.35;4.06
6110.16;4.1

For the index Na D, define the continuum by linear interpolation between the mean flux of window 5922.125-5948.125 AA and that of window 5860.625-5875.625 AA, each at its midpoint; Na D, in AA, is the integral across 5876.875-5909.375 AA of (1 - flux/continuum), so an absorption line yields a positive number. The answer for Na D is 2.7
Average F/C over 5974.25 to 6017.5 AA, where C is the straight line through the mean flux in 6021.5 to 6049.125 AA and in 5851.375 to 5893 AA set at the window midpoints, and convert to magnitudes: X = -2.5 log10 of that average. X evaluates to 0.03 mag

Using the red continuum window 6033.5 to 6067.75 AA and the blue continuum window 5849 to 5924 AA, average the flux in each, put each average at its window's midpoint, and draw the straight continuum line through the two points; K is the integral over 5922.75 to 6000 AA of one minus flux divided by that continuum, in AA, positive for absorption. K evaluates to 0.2 AA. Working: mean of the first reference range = 3.98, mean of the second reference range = 4.23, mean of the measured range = 4.08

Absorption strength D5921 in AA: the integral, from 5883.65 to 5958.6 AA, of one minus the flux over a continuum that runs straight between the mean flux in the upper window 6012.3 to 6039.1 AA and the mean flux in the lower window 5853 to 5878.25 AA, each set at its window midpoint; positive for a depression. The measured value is 2.4 AA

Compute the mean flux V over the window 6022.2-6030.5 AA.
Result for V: 4.15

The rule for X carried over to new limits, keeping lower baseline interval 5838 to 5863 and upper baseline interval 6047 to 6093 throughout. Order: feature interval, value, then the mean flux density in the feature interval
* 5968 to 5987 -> 0.04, 4.05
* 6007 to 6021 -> 0.03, 4.06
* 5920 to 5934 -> 0.03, 4.07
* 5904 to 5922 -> 0.03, 4.07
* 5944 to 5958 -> 0.02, 4.13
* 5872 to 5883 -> 0.04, 4.04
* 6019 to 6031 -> 0.01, 4.13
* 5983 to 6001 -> 0.06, 3.97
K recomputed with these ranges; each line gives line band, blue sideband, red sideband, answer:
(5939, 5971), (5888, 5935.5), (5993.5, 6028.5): -1.26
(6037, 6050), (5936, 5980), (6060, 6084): -0.19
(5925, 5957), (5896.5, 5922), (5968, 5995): -0.89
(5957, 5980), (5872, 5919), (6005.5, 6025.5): -0.74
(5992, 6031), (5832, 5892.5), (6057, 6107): 0.44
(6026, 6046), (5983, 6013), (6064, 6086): -0.50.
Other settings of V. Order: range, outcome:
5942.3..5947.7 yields 4.16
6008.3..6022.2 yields 4.06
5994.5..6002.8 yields 4.02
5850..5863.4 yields 4.11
